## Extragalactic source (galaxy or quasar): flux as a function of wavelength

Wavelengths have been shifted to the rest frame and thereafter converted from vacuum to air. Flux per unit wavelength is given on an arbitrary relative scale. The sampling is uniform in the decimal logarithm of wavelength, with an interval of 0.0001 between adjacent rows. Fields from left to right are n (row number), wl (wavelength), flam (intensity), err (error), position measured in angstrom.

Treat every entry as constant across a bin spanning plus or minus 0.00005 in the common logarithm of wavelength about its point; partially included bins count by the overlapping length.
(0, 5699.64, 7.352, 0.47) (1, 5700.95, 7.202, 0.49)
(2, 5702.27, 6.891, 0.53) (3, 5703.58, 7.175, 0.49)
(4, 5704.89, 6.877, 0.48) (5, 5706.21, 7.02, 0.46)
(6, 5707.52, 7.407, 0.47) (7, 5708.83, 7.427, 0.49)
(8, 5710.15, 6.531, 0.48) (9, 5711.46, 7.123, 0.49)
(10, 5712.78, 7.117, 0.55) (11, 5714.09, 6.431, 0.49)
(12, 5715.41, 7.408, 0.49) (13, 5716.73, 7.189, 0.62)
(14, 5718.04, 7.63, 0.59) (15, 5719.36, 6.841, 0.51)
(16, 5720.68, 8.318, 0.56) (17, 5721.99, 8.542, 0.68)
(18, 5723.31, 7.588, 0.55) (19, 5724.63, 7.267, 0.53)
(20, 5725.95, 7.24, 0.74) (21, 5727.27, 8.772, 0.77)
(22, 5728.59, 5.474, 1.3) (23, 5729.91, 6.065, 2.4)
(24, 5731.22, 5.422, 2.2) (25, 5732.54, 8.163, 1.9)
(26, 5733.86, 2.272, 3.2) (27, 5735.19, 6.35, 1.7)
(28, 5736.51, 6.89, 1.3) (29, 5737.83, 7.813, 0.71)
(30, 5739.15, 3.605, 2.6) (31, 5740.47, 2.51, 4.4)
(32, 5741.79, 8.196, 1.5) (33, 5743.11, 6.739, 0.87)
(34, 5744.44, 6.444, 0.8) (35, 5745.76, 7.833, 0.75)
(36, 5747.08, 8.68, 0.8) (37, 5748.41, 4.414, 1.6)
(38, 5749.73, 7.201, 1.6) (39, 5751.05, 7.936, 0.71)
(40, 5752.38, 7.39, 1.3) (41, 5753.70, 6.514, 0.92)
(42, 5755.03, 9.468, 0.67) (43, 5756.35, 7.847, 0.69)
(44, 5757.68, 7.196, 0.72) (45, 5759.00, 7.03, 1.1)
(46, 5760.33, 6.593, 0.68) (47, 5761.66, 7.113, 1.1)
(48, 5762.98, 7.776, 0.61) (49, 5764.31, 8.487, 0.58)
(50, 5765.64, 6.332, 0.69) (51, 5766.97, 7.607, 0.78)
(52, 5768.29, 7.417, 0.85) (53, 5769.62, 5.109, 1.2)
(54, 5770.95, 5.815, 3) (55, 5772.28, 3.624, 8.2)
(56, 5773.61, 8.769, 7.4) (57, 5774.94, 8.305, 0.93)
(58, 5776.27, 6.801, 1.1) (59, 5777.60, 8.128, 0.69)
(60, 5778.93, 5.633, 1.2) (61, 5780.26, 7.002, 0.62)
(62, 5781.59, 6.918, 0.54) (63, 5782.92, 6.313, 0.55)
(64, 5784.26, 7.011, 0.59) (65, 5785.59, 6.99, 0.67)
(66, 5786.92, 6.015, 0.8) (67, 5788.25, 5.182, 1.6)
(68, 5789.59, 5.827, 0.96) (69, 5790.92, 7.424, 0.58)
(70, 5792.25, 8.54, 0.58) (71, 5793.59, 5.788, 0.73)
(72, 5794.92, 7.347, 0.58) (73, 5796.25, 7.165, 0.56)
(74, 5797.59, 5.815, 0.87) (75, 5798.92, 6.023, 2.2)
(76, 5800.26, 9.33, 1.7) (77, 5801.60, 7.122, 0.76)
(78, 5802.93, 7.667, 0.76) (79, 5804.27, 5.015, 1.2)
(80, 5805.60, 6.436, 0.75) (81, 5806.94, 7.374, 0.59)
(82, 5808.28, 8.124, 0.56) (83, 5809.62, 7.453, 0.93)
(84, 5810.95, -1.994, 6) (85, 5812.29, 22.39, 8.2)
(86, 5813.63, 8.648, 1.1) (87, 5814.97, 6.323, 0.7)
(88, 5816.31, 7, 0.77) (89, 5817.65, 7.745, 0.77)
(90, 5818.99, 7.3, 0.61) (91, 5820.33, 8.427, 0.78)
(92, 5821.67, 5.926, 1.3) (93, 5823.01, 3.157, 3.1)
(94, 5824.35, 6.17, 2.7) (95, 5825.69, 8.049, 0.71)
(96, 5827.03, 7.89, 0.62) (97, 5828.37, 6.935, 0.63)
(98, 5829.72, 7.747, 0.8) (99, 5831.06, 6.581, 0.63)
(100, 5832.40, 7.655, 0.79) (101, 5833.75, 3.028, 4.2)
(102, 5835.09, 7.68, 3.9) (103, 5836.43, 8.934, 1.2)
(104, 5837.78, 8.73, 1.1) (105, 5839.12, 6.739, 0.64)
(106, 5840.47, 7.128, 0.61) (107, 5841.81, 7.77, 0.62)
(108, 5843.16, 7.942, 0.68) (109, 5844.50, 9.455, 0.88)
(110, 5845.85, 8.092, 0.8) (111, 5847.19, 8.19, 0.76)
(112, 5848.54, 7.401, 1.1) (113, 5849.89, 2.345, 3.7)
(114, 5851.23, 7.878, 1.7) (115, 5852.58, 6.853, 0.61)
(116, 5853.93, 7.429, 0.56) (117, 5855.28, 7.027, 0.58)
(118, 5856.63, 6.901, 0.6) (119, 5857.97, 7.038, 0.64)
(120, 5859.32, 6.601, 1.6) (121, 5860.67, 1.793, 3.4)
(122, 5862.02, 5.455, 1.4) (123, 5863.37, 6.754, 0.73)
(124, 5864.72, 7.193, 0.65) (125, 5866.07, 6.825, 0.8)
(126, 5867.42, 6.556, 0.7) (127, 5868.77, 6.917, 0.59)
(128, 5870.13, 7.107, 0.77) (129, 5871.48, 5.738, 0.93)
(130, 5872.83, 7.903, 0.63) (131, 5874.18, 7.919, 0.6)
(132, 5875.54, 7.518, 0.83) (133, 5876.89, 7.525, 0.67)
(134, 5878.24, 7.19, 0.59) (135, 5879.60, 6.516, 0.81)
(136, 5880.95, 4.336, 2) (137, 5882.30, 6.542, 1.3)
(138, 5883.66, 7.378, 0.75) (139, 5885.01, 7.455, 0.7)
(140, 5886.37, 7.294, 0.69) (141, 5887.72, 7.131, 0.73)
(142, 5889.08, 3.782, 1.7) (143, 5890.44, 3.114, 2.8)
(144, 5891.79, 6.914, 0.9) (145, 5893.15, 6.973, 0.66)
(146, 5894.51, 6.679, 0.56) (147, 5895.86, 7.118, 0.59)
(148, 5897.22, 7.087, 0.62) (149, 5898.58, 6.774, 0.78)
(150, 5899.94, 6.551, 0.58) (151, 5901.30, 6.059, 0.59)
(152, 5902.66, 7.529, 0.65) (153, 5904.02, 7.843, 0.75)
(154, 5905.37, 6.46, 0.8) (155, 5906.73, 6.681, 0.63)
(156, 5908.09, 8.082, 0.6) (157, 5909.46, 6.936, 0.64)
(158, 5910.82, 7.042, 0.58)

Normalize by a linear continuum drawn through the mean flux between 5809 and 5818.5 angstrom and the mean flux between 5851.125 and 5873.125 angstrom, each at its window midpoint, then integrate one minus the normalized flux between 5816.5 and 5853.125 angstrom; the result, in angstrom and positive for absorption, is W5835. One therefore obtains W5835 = 1.7 angstrom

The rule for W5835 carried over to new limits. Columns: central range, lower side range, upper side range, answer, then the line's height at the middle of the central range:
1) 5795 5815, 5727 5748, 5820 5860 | -2.3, 6.78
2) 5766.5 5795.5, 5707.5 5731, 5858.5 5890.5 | 0.8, 6.89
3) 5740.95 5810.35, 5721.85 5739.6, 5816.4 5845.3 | -1.8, 6.81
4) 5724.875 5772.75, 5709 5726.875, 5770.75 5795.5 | 2.6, 7.05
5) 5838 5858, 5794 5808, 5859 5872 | -3.0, 6.32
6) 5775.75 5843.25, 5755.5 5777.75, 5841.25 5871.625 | -1.8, 6.91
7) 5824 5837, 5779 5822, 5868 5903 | -0.2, 6.98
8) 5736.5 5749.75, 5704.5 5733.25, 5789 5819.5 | 1.7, 7.23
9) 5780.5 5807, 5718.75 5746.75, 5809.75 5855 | 1.1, 7.04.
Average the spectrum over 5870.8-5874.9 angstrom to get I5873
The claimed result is 7.19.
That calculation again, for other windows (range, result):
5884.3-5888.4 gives 7.3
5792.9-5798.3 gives 6.53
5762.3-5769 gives 7.51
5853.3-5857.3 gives 7.12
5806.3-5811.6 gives 5.26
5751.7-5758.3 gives 7.68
